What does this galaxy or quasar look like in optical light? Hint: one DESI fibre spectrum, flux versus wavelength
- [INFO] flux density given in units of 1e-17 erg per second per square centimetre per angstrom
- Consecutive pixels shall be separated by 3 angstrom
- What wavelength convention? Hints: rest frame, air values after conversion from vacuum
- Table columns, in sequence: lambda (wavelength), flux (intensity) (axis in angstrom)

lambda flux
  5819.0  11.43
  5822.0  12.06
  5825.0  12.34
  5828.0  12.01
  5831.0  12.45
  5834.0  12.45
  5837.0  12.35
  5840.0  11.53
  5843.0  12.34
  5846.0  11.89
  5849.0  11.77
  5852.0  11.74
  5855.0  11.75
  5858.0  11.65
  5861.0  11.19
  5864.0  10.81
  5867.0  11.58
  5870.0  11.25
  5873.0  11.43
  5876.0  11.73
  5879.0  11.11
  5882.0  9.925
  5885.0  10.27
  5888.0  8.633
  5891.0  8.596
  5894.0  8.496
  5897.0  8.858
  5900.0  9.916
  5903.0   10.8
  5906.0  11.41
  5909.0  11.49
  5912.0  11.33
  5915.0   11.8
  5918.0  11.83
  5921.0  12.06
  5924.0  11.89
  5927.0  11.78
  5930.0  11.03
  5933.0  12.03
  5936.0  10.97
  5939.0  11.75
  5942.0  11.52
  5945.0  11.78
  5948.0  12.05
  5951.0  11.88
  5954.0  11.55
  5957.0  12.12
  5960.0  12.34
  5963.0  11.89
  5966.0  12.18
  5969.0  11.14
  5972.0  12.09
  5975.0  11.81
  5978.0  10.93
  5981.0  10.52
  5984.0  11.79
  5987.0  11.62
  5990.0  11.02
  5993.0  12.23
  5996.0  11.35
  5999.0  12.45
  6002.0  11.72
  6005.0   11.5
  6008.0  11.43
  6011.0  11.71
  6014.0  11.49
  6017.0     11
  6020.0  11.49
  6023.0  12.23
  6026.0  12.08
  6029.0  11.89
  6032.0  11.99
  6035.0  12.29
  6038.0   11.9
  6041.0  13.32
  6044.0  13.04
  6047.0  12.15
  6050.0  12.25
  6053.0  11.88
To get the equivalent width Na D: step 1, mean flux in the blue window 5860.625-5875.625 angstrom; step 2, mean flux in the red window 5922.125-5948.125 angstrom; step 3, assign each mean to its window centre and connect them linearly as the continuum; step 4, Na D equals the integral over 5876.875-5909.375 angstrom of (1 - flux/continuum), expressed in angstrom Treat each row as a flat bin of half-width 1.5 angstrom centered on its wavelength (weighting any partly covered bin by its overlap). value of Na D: 4.22 angstrom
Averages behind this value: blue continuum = 11.3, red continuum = 11.6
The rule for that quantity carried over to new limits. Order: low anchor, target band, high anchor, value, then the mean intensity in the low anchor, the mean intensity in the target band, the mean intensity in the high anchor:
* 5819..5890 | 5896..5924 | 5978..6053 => 1.10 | 11.5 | 11.1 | 11.8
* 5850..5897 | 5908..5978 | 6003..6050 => -3.10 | 10.6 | 11.7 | 12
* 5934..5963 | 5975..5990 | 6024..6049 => 0.92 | 11.8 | 11.3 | 12.3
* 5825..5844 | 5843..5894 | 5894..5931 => 3.46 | 12.2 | 10.9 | 11.1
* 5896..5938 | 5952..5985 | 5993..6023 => -0.57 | 11.3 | 11.7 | 11.6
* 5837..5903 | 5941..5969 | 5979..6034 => -1.38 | 10.8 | 11.9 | 11.6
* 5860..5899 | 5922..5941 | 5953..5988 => -0.88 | 10.3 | 11.6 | 11.7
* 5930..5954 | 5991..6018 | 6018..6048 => 0.87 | 11.7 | 11.7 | 12.2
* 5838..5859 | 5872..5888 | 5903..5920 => 1.38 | 11.8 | 10.7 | 11.5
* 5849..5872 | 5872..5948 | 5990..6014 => 4.10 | 11.4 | 10.9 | 11.7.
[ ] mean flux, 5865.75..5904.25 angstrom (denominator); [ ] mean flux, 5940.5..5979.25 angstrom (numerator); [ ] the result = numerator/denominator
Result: 1.2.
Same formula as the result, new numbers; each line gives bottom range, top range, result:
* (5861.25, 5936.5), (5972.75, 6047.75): 1.09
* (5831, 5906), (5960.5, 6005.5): 1.06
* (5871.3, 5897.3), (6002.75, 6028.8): 1.17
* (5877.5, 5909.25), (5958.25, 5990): 1.17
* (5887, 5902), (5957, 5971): 1.33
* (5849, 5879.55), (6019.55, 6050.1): 1.07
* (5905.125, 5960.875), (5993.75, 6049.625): 1.02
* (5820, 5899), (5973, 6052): 1.06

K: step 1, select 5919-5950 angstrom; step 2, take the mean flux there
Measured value 11.7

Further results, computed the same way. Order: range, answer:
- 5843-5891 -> 11.1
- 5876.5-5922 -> 10.4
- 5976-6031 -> 11.6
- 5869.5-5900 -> 9.98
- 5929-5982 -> 11.7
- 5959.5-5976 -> 11.9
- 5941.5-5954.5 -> 11.8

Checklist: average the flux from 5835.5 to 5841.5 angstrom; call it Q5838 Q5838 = 11.9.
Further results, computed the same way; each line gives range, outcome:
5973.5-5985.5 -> 11.3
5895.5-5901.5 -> 9.39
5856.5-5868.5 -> 11.3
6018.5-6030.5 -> 11.9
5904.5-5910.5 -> 11.5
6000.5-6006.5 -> 11.6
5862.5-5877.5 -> 11.4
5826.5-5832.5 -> 12.2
